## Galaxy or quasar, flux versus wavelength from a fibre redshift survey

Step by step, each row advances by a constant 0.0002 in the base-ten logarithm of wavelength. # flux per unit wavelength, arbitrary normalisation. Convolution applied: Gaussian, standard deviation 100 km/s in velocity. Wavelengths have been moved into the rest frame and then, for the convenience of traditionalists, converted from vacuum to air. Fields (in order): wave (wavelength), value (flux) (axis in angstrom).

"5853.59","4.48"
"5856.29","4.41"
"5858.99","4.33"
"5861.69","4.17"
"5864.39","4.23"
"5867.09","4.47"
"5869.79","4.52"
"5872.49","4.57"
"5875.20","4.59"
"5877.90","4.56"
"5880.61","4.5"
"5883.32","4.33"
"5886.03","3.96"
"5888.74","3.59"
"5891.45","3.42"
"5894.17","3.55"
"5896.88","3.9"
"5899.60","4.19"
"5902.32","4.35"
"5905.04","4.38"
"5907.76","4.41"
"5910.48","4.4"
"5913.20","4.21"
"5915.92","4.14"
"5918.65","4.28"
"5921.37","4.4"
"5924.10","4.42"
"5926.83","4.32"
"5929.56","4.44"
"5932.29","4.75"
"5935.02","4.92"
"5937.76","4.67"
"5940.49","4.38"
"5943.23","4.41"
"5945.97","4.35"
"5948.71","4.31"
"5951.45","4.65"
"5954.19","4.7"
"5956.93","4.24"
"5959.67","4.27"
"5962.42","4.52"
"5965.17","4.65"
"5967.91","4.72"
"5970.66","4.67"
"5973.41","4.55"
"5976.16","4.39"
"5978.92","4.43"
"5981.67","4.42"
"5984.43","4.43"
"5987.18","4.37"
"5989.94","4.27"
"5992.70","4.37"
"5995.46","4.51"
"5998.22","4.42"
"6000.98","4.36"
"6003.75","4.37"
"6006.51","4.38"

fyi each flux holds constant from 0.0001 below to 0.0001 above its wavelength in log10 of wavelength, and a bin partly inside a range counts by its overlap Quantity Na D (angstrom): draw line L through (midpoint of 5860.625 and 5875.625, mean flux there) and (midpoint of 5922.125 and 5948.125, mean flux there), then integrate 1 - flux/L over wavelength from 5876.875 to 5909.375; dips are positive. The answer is 2.6 angstrom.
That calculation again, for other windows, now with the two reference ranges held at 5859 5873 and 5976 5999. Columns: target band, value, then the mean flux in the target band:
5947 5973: -0.76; 4.53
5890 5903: 1.56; 3.85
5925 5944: -0.72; 4.56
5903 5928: 0.33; 4.33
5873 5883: -0.34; 4.53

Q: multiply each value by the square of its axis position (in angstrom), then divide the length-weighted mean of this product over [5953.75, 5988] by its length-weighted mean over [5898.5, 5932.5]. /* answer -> 1.05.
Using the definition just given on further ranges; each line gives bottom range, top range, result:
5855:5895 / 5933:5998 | 1.10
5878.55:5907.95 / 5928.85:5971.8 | 1.14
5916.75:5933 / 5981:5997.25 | 1.02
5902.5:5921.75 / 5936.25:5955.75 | 1.05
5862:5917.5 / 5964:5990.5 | 1.10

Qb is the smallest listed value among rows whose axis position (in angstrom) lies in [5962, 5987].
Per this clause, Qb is 4.39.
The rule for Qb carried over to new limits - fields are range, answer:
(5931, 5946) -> 4.35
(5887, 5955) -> 3.42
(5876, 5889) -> 3.59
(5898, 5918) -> 4.14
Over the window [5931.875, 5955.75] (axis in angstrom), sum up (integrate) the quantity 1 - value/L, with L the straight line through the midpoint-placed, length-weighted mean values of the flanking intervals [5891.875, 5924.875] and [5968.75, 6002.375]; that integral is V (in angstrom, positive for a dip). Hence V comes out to -1.43 angstrom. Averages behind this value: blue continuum 4.19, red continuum 4.44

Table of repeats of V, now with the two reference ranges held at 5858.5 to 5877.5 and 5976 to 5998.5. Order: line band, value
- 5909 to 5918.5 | 0.34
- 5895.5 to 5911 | 0.54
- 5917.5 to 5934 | -0.13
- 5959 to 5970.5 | -0.43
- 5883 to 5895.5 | 1.97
